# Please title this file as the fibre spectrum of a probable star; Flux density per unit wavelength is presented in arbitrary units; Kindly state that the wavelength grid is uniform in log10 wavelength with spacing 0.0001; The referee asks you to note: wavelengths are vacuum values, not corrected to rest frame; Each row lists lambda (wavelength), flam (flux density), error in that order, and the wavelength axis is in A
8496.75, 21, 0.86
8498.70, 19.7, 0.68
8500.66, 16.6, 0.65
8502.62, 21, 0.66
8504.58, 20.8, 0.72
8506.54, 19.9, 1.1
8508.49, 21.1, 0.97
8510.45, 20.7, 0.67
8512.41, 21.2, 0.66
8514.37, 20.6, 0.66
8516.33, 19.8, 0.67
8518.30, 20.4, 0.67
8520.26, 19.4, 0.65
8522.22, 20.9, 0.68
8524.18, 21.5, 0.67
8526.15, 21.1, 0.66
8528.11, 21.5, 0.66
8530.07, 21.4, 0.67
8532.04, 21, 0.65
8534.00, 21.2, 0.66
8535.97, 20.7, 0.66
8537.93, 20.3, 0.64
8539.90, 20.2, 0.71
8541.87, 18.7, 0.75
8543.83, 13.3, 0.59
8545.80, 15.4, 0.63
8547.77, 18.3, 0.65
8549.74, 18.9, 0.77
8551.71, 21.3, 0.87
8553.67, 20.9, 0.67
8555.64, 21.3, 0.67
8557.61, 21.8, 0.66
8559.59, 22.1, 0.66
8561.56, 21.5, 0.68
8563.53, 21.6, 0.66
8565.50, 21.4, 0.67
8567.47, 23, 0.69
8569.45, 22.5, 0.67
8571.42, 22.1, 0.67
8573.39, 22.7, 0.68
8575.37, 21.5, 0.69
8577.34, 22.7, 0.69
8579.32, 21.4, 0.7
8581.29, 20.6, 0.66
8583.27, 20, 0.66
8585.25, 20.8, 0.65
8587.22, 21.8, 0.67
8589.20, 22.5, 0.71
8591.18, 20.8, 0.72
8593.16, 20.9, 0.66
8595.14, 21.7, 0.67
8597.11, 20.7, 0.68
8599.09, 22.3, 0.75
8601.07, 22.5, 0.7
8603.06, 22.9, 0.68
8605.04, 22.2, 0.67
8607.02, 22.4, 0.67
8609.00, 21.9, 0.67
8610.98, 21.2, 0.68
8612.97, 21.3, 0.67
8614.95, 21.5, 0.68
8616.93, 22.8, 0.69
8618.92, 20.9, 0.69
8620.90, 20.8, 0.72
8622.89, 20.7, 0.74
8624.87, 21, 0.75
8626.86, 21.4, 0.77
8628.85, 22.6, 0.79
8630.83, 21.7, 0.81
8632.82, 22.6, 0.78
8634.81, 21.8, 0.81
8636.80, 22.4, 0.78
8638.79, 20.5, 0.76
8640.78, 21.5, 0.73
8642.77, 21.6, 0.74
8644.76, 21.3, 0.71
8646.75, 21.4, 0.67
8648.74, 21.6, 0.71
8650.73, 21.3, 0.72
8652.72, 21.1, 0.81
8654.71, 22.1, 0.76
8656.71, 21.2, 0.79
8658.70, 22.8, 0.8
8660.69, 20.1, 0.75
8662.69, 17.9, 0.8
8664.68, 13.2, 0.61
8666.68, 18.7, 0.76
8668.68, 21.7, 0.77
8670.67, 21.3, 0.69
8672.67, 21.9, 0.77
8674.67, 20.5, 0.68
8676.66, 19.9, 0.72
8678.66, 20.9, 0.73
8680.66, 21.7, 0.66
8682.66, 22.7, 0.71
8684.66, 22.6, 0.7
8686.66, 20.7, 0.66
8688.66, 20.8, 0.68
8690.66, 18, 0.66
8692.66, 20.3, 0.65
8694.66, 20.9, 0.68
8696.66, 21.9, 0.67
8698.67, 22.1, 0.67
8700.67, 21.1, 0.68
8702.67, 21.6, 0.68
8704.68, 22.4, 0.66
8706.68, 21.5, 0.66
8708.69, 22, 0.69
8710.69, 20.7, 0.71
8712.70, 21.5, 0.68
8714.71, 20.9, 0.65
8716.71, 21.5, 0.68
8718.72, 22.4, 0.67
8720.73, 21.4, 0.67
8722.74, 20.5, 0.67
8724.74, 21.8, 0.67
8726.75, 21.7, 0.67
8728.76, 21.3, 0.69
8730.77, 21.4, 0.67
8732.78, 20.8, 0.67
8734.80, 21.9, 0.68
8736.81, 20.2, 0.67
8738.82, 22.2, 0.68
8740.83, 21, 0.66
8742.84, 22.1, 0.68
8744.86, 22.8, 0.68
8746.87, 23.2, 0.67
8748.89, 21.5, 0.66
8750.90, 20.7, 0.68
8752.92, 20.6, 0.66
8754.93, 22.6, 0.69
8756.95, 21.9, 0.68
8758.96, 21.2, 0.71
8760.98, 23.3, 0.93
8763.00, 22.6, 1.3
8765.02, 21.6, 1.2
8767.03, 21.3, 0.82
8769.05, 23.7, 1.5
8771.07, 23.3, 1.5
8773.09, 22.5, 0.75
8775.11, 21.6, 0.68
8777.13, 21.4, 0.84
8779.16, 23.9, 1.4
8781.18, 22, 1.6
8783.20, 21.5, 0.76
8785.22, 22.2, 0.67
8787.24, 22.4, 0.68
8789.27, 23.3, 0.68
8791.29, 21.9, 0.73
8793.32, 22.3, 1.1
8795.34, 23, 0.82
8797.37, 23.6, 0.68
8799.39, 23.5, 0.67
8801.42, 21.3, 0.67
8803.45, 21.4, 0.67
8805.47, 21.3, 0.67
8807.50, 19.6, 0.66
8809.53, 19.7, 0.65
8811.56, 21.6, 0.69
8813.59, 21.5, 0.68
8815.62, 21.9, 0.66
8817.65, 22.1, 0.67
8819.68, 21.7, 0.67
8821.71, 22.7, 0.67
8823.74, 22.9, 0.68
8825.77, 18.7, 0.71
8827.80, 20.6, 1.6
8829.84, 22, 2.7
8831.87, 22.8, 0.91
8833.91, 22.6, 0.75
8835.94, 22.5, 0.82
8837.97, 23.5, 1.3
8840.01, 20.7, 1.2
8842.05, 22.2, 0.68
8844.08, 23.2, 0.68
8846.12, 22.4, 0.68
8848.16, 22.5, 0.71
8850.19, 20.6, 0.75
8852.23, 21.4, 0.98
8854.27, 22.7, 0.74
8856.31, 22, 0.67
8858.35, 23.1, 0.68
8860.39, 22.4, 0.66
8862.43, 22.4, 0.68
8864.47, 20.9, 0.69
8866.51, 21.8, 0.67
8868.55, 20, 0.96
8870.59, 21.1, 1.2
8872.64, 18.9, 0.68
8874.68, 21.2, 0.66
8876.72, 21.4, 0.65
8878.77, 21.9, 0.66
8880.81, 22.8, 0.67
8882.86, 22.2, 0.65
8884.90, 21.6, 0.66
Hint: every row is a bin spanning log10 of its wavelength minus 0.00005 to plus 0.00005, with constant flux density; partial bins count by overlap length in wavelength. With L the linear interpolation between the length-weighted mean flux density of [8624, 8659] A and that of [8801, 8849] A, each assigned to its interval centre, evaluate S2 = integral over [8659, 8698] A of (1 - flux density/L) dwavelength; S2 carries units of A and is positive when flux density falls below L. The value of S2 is 2.3 A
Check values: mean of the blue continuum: 21.6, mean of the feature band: 20.4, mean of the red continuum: 21.7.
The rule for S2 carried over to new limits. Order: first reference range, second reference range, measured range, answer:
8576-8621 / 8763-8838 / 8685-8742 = 1.6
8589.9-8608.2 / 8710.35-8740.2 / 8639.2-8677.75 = 1.8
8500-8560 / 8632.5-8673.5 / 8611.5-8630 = -0.7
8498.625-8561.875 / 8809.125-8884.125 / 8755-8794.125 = -1.7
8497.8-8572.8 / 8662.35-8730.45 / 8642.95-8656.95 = -0.5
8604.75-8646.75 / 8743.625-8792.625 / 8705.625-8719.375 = 0.3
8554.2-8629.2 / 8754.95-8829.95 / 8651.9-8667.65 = 1.6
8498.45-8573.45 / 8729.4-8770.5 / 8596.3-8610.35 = -0.8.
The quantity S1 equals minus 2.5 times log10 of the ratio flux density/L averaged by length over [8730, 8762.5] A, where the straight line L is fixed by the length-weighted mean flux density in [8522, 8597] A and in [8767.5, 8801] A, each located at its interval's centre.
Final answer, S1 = 0.03 mag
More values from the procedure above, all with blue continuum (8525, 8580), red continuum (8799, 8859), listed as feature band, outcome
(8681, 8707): -0.001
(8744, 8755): -0.018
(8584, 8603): -0.037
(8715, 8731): -0.006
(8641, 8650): -0.021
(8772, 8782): -0.034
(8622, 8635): -0.035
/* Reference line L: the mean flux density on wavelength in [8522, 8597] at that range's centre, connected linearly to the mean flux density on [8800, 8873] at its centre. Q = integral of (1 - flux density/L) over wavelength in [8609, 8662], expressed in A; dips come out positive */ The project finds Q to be -1.1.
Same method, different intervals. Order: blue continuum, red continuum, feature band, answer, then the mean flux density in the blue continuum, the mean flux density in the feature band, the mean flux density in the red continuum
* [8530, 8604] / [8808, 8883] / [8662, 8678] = 1.3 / 20.9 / 19.5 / 21.7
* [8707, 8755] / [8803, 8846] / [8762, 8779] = -0.6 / 21.5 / 22.3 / 21.7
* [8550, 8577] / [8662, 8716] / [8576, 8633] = -0.4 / 21.8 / 21.6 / 20.7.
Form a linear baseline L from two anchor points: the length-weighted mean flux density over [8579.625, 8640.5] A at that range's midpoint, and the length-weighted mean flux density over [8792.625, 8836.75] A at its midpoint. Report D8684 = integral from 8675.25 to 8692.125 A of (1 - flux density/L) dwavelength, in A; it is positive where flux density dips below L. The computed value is 0.6 A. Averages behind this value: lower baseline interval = 21.6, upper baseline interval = 21.8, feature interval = 20.9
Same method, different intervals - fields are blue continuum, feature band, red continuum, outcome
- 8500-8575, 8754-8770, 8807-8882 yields -0.67 A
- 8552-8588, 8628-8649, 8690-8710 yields -0.29 A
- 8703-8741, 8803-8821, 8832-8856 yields 0.65 A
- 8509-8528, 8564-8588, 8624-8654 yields -0.68 A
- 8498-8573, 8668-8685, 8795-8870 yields -0.26 A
